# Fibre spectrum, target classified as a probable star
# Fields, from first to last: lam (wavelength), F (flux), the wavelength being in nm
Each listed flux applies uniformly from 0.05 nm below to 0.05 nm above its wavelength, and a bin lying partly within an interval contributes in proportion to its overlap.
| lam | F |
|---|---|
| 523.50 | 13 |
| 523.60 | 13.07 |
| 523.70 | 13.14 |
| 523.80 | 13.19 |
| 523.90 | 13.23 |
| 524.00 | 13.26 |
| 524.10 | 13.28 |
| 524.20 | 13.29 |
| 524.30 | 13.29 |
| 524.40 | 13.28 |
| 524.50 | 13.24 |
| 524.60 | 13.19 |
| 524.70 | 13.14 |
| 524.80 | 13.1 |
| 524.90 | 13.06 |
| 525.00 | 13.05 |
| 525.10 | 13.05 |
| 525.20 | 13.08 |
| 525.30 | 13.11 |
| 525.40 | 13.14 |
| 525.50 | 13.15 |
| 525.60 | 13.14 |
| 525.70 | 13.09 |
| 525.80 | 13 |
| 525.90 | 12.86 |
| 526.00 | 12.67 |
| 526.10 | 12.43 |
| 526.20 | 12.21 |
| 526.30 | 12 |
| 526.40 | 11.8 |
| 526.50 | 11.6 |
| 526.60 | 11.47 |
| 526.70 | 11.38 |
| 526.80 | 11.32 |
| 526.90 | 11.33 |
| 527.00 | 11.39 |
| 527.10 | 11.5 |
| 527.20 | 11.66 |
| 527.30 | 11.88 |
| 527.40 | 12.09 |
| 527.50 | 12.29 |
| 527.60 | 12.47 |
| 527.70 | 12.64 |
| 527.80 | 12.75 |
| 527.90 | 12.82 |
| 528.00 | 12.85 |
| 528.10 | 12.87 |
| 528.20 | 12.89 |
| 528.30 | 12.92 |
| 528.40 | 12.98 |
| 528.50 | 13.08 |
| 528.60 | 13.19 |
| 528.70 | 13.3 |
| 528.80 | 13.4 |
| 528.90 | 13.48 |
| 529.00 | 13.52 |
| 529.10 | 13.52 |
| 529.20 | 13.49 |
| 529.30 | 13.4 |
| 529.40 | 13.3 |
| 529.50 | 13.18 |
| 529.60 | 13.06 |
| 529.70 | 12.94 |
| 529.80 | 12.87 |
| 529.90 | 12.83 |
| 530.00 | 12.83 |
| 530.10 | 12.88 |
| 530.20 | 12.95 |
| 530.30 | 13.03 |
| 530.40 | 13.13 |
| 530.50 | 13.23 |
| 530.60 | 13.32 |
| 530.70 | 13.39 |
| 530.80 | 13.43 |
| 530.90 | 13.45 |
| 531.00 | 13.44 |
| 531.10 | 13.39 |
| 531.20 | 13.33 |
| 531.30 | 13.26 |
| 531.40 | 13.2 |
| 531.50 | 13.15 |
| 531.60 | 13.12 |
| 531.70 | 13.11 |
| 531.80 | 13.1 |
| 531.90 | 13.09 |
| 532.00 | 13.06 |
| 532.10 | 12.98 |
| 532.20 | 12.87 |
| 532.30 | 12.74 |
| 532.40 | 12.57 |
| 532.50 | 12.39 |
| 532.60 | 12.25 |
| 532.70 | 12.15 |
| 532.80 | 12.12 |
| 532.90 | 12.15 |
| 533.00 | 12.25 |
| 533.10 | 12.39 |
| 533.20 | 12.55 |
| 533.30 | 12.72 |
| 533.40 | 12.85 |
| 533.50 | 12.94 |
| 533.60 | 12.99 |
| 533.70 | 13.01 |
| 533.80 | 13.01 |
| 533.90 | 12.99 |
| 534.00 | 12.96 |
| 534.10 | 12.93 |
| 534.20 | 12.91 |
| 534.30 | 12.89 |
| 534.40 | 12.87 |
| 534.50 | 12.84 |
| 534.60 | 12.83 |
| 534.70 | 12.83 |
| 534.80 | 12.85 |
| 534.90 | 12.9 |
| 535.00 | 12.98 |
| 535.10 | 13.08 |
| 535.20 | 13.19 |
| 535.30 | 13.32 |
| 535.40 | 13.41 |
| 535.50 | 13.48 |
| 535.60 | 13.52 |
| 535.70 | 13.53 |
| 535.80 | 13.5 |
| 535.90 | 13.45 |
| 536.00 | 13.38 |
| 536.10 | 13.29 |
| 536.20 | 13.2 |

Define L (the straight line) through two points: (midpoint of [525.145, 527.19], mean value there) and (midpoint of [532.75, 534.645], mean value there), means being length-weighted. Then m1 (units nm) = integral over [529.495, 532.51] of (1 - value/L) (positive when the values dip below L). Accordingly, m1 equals -0.12 nm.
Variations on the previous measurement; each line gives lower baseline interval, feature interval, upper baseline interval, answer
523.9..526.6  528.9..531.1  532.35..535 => -0.07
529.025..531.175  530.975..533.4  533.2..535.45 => 0.05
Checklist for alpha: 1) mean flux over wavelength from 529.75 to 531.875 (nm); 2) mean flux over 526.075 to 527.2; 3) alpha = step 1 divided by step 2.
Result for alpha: 1.13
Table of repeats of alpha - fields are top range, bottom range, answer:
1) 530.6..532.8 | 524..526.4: 1.00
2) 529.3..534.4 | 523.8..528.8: 1.02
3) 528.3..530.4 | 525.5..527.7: 1.09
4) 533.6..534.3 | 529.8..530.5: 1.00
